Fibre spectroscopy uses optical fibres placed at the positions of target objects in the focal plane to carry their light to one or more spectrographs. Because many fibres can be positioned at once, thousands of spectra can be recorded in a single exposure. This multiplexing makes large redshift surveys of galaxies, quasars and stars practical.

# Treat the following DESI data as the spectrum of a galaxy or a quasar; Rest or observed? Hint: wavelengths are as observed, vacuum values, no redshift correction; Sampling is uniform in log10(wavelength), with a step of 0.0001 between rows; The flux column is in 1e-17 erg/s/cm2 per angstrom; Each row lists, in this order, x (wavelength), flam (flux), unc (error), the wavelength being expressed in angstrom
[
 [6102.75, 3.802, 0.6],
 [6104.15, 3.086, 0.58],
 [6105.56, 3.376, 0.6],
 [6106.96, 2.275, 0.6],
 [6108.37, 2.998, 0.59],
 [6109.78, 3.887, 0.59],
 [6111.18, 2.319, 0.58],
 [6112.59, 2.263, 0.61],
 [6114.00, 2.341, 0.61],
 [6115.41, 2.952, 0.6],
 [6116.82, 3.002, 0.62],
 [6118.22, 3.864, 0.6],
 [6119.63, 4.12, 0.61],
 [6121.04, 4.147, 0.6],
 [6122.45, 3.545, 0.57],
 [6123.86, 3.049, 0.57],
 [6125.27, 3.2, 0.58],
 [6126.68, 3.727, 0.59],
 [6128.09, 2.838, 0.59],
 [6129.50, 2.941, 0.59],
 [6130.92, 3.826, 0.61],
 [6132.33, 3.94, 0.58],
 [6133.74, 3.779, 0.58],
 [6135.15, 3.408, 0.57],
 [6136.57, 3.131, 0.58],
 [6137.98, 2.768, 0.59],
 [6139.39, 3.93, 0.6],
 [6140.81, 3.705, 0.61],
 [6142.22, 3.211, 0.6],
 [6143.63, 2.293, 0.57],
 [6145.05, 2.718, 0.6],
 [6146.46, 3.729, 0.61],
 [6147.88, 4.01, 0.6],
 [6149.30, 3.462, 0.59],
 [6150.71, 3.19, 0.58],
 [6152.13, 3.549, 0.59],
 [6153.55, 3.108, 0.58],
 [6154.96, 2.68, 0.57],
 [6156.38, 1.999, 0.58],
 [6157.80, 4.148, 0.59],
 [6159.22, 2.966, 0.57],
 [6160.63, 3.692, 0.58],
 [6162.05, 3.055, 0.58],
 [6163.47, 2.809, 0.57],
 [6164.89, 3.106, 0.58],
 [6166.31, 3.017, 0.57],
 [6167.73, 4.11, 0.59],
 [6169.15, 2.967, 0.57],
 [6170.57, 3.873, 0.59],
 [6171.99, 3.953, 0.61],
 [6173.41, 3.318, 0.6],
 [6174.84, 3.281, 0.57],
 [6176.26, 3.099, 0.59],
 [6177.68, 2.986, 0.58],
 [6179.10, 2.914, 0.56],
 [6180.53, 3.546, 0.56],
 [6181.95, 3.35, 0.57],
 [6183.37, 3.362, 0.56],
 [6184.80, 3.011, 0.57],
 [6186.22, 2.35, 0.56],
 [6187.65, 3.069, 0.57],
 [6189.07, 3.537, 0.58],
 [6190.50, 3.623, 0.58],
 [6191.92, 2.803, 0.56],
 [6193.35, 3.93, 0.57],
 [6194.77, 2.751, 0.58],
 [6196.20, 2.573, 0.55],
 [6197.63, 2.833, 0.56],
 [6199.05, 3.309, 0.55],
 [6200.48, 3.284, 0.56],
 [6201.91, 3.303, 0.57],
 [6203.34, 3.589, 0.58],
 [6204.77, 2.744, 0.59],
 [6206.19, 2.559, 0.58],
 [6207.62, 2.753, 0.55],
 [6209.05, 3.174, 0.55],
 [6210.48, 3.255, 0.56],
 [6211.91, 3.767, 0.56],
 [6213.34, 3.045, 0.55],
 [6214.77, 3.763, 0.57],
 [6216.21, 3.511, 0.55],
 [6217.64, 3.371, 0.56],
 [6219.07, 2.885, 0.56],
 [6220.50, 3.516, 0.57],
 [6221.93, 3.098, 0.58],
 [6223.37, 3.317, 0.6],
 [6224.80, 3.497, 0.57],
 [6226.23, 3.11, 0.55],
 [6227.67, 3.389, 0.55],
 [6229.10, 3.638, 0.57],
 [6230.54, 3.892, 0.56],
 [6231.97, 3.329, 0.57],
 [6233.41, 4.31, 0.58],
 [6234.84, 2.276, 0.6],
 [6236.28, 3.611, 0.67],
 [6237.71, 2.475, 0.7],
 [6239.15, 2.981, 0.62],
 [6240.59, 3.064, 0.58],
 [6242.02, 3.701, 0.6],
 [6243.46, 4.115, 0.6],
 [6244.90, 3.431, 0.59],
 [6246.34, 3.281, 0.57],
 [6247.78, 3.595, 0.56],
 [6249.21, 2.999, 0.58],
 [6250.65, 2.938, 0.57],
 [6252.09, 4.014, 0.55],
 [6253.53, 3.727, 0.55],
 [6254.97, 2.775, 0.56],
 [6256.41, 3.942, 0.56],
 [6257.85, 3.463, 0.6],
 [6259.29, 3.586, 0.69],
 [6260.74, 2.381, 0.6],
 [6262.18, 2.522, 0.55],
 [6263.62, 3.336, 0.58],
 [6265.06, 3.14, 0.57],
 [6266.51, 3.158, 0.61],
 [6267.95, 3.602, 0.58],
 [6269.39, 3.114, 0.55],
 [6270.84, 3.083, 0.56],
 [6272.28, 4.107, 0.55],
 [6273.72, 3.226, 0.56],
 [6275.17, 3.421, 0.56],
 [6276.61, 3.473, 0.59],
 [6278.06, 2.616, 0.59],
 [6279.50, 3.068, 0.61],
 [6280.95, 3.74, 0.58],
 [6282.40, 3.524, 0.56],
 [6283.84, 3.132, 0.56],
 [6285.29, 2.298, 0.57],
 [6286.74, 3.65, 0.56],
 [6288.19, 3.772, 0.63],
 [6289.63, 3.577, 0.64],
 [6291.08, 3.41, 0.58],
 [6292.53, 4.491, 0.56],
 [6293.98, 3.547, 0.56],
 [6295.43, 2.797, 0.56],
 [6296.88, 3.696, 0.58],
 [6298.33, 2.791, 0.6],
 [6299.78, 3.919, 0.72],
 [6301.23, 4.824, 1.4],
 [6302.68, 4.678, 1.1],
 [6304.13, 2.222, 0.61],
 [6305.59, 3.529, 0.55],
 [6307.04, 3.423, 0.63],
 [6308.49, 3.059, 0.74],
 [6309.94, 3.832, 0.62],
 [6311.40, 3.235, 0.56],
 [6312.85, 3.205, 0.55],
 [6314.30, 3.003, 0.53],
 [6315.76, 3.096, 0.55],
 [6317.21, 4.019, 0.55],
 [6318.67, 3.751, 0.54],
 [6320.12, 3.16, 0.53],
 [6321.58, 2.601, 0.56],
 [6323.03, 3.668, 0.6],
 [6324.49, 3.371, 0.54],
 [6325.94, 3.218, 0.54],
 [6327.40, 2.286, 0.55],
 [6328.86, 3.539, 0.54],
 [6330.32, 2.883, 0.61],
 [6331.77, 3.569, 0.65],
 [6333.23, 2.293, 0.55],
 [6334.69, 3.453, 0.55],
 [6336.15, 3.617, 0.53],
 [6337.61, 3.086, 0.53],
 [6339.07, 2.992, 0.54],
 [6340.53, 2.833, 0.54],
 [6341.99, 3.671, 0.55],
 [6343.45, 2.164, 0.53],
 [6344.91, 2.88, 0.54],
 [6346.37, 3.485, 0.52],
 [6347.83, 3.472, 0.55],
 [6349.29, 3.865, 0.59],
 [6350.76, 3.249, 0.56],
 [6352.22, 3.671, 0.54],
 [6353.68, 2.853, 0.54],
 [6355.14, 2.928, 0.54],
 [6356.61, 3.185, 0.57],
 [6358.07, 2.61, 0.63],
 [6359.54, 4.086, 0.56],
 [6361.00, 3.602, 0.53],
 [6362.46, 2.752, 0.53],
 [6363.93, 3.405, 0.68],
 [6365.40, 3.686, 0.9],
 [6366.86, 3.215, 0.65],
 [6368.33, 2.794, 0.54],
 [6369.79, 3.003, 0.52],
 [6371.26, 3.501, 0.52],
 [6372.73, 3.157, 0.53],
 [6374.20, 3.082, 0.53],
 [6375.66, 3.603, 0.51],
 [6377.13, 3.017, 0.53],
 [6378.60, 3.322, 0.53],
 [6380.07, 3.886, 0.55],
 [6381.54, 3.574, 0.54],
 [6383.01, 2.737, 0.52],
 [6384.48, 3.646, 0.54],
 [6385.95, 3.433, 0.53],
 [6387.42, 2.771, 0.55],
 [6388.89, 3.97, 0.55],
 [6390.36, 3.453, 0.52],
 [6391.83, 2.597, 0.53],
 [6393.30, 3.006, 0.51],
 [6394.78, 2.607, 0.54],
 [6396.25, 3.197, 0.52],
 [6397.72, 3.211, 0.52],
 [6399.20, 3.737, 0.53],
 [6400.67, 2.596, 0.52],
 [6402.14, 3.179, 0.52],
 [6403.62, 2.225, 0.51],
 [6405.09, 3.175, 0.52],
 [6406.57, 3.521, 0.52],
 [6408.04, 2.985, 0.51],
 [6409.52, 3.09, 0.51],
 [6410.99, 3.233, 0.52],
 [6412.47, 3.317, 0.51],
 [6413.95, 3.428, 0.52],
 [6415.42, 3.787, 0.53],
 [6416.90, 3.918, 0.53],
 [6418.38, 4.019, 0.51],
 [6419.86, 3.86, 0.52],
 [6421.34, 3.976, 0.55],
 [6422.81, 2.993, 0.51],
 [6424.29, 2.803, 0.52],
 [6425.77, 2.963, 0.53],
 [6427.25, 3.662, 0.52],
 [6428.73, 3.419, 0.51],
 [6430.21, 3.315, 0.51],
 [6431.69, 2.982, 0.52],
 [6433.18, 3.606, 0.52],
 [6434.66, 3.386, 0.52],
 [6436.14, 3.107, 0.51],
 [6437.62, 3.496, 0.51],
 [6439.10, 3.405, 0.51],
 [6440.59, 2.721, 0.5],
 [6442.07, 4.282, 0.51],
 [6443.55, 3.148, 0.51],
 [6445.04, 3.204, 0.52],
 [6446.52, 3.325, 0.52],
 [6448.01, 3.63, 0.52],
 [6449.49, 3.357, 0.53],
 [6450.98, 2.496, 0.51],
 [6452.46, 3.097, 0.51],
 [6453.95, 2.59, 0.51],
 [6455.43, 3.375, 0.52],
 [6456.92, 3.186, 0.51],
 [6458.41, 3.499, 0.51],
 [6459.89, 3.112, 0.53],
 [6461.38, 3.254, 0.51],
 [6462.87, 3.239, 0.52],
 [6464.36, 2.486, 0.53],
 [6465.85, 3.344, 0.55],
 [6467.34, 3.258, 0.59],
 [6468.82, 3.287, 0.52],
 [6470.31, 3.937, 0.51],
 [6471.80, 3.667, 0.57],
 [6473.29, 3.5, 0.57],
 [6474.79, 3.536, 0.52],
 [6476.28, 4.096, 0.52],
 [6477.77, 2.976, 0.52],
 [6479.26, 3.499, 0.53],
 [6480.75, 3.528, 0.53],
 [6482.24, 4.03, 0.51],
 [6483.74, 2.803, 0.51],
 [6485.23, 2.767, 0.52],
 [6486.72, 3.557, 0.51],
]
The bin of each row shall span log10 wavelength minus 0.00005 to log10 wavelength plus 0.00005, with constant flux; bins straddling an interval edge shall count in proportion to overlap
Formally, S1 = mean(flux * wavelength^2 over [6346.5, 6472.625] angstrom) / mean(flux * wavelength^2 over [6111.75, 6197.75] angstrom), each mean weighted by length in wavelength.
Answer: 1.09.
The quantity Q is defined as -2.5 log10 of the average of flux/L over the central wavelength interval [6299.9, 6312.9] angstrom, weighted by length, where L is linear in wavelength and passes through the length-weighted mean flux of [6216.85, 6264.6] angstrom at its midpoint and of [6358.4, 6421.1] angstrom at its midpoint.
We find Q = -0.09 mag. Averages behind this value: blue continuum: 3.32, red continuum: 3.3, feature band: 3.59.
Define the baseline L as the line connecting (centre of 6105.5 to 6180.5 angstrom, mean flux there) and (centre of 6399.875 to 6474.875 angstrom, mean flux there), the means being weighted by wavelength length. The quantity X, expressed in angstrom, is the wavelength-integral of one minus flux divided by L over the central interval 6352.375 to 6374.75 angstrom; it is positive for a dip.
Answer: 0.5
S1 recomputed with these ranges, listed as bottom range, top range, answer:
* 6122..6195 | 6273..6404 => 1.06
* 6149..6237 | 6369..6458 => 1.08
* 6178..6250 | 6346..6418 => 1.06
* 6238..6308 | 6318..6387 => 0.98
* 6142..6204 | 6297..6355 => 1.08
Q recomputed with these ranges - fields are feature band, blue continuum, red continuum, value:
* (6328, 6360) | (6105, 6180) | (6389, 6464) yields 0.023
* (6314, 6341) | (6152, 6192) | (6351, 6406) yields 0.007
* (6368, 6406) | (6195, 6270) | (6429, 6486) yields 0.039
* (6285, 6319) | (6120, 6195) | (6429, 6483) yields -0.060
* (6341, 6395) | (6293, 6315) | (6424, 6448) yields 0.048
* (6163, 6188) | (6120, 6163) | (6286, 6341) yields 0.034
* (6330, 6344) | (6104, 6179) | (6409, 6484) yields 0.085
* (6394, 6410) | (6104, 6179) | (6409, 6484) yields 0.102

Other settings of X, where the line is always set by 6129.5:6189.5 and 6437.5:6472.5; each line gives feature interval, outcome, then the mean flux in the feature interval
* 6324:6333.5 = 0.6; 3.05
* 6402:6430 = -0.7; 3.35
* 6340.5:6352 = 0.1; 3.25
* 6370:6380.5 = -0.2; 3.33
